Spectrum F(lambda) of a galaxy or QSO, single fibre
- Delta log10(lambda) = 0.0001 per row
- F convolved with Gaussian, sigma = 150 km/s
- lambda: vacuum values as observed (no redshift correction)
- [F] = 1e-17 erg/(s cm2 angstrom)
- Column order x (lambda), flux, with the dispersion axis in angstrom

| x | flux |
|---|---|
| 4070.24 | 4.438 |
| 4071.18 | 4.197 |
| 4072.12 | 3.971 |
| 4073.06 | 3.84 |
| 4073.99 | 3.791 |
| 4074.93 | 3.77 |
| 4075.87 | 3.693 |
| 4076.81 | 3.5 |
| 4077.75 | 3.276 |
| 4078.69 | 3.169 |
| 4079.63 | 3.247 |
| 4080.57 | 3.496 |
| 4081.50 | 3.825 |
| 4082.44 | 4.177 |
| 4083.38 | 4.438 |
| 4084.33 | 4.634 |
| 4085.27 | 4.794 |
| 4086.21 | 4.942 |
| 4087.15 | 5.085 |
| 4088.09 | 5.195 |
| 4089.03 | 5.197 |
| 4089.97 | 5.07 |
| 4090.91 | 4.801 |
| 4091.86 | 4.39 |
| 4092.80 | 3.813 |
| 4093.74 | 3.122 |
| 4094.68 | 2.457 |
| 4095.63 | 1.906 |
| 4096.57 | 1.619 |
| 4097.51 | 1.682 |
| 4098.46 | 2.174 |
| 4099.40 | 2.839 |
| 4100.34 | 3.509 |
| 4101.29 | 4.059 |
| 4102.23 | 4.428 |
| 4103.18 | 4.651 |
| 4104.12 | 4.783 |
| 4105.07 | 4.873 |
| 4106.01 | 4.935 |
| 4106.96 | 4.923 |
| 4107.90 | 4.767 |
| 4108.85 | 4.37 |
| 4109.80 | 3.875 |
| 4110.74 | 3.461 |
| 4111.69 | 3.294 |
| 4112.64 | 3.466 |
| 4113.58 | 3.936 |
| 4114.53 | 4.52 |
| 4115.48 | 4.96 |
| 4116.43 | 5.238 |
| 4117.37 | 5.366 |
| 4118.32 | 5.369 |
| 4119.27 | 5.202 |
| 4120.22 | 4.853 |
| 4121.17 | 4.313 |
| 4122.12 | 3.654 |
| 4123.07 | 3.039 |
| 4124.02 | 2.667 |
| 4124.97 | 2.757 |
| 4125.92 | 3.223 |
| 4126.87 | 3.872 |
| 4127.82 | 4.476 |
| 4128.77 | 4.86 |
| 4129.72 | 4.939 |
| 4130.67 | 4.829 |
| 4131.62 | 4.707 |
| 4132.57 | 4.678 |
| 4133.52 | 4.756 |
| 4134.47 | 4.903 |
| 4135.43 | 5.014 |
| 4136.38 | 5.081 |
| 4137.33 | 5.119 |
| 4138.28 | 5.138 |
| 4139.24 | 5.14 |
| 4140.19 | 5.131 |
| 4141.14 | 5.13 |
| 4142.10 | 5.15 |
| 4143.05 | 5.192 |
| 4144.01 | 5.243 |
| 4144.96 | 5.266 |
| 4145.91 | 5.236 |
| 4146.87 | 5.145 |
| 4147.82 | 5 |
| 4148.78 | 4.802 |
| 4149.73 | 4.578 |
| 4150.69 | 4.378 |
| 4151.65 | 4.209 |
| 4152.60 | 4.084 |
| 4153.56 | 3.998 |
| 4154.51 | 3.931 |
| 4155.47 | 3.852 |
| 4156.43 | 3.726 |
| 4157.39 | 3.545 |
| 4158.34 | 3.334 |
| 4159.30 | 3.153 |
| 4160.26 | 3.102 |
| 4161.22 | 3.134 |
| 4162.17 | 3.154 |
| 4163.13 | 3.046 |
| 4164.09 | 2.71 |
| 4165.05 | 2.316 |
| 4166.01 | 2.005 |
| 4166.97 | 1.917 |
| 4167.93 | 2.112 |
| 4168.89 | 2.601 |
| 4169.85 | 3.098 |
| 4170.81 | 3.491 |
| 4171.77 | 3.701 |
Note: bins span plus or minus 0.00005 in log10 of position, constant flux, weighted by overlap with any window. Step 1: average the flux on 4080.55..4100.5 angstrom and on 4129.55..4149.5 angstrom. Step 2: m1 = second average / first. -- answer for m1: 1.33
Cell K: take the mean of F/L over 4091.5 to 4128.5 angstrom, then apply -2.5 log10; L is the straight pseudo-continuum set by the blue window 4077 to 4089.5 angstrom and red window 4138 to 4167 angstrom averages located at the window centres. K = 0.08 mag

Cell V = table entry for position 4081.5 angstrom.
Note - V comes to 3.825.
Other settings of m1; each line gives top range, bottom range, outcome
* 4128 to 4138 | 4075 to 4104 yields 1.29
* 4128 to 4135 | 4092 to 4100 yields 1.88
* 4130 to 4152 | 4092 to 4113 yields 1.37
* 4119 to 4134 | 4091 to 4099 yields 1.52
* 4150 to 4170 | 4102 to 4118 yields 0.72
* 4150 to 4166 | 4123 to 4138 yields 0.79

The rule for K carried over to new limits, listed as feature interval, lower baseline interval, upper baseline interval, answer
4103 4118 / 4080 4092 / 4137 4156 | 0.05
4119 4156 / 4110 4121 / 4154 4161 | -0.15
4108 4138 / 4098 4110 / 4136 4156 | 0.02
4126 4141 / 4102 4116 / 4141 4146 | 0.03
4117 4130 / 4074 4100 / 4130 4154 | 0.08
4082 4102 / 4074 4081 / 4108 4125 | -0.03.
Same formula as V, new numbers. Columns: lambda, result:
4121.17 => 4.313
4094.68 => 2.457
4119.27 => 5.202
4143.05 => 5.192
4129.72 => 4.939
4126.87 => 3.872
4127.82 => 4.476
